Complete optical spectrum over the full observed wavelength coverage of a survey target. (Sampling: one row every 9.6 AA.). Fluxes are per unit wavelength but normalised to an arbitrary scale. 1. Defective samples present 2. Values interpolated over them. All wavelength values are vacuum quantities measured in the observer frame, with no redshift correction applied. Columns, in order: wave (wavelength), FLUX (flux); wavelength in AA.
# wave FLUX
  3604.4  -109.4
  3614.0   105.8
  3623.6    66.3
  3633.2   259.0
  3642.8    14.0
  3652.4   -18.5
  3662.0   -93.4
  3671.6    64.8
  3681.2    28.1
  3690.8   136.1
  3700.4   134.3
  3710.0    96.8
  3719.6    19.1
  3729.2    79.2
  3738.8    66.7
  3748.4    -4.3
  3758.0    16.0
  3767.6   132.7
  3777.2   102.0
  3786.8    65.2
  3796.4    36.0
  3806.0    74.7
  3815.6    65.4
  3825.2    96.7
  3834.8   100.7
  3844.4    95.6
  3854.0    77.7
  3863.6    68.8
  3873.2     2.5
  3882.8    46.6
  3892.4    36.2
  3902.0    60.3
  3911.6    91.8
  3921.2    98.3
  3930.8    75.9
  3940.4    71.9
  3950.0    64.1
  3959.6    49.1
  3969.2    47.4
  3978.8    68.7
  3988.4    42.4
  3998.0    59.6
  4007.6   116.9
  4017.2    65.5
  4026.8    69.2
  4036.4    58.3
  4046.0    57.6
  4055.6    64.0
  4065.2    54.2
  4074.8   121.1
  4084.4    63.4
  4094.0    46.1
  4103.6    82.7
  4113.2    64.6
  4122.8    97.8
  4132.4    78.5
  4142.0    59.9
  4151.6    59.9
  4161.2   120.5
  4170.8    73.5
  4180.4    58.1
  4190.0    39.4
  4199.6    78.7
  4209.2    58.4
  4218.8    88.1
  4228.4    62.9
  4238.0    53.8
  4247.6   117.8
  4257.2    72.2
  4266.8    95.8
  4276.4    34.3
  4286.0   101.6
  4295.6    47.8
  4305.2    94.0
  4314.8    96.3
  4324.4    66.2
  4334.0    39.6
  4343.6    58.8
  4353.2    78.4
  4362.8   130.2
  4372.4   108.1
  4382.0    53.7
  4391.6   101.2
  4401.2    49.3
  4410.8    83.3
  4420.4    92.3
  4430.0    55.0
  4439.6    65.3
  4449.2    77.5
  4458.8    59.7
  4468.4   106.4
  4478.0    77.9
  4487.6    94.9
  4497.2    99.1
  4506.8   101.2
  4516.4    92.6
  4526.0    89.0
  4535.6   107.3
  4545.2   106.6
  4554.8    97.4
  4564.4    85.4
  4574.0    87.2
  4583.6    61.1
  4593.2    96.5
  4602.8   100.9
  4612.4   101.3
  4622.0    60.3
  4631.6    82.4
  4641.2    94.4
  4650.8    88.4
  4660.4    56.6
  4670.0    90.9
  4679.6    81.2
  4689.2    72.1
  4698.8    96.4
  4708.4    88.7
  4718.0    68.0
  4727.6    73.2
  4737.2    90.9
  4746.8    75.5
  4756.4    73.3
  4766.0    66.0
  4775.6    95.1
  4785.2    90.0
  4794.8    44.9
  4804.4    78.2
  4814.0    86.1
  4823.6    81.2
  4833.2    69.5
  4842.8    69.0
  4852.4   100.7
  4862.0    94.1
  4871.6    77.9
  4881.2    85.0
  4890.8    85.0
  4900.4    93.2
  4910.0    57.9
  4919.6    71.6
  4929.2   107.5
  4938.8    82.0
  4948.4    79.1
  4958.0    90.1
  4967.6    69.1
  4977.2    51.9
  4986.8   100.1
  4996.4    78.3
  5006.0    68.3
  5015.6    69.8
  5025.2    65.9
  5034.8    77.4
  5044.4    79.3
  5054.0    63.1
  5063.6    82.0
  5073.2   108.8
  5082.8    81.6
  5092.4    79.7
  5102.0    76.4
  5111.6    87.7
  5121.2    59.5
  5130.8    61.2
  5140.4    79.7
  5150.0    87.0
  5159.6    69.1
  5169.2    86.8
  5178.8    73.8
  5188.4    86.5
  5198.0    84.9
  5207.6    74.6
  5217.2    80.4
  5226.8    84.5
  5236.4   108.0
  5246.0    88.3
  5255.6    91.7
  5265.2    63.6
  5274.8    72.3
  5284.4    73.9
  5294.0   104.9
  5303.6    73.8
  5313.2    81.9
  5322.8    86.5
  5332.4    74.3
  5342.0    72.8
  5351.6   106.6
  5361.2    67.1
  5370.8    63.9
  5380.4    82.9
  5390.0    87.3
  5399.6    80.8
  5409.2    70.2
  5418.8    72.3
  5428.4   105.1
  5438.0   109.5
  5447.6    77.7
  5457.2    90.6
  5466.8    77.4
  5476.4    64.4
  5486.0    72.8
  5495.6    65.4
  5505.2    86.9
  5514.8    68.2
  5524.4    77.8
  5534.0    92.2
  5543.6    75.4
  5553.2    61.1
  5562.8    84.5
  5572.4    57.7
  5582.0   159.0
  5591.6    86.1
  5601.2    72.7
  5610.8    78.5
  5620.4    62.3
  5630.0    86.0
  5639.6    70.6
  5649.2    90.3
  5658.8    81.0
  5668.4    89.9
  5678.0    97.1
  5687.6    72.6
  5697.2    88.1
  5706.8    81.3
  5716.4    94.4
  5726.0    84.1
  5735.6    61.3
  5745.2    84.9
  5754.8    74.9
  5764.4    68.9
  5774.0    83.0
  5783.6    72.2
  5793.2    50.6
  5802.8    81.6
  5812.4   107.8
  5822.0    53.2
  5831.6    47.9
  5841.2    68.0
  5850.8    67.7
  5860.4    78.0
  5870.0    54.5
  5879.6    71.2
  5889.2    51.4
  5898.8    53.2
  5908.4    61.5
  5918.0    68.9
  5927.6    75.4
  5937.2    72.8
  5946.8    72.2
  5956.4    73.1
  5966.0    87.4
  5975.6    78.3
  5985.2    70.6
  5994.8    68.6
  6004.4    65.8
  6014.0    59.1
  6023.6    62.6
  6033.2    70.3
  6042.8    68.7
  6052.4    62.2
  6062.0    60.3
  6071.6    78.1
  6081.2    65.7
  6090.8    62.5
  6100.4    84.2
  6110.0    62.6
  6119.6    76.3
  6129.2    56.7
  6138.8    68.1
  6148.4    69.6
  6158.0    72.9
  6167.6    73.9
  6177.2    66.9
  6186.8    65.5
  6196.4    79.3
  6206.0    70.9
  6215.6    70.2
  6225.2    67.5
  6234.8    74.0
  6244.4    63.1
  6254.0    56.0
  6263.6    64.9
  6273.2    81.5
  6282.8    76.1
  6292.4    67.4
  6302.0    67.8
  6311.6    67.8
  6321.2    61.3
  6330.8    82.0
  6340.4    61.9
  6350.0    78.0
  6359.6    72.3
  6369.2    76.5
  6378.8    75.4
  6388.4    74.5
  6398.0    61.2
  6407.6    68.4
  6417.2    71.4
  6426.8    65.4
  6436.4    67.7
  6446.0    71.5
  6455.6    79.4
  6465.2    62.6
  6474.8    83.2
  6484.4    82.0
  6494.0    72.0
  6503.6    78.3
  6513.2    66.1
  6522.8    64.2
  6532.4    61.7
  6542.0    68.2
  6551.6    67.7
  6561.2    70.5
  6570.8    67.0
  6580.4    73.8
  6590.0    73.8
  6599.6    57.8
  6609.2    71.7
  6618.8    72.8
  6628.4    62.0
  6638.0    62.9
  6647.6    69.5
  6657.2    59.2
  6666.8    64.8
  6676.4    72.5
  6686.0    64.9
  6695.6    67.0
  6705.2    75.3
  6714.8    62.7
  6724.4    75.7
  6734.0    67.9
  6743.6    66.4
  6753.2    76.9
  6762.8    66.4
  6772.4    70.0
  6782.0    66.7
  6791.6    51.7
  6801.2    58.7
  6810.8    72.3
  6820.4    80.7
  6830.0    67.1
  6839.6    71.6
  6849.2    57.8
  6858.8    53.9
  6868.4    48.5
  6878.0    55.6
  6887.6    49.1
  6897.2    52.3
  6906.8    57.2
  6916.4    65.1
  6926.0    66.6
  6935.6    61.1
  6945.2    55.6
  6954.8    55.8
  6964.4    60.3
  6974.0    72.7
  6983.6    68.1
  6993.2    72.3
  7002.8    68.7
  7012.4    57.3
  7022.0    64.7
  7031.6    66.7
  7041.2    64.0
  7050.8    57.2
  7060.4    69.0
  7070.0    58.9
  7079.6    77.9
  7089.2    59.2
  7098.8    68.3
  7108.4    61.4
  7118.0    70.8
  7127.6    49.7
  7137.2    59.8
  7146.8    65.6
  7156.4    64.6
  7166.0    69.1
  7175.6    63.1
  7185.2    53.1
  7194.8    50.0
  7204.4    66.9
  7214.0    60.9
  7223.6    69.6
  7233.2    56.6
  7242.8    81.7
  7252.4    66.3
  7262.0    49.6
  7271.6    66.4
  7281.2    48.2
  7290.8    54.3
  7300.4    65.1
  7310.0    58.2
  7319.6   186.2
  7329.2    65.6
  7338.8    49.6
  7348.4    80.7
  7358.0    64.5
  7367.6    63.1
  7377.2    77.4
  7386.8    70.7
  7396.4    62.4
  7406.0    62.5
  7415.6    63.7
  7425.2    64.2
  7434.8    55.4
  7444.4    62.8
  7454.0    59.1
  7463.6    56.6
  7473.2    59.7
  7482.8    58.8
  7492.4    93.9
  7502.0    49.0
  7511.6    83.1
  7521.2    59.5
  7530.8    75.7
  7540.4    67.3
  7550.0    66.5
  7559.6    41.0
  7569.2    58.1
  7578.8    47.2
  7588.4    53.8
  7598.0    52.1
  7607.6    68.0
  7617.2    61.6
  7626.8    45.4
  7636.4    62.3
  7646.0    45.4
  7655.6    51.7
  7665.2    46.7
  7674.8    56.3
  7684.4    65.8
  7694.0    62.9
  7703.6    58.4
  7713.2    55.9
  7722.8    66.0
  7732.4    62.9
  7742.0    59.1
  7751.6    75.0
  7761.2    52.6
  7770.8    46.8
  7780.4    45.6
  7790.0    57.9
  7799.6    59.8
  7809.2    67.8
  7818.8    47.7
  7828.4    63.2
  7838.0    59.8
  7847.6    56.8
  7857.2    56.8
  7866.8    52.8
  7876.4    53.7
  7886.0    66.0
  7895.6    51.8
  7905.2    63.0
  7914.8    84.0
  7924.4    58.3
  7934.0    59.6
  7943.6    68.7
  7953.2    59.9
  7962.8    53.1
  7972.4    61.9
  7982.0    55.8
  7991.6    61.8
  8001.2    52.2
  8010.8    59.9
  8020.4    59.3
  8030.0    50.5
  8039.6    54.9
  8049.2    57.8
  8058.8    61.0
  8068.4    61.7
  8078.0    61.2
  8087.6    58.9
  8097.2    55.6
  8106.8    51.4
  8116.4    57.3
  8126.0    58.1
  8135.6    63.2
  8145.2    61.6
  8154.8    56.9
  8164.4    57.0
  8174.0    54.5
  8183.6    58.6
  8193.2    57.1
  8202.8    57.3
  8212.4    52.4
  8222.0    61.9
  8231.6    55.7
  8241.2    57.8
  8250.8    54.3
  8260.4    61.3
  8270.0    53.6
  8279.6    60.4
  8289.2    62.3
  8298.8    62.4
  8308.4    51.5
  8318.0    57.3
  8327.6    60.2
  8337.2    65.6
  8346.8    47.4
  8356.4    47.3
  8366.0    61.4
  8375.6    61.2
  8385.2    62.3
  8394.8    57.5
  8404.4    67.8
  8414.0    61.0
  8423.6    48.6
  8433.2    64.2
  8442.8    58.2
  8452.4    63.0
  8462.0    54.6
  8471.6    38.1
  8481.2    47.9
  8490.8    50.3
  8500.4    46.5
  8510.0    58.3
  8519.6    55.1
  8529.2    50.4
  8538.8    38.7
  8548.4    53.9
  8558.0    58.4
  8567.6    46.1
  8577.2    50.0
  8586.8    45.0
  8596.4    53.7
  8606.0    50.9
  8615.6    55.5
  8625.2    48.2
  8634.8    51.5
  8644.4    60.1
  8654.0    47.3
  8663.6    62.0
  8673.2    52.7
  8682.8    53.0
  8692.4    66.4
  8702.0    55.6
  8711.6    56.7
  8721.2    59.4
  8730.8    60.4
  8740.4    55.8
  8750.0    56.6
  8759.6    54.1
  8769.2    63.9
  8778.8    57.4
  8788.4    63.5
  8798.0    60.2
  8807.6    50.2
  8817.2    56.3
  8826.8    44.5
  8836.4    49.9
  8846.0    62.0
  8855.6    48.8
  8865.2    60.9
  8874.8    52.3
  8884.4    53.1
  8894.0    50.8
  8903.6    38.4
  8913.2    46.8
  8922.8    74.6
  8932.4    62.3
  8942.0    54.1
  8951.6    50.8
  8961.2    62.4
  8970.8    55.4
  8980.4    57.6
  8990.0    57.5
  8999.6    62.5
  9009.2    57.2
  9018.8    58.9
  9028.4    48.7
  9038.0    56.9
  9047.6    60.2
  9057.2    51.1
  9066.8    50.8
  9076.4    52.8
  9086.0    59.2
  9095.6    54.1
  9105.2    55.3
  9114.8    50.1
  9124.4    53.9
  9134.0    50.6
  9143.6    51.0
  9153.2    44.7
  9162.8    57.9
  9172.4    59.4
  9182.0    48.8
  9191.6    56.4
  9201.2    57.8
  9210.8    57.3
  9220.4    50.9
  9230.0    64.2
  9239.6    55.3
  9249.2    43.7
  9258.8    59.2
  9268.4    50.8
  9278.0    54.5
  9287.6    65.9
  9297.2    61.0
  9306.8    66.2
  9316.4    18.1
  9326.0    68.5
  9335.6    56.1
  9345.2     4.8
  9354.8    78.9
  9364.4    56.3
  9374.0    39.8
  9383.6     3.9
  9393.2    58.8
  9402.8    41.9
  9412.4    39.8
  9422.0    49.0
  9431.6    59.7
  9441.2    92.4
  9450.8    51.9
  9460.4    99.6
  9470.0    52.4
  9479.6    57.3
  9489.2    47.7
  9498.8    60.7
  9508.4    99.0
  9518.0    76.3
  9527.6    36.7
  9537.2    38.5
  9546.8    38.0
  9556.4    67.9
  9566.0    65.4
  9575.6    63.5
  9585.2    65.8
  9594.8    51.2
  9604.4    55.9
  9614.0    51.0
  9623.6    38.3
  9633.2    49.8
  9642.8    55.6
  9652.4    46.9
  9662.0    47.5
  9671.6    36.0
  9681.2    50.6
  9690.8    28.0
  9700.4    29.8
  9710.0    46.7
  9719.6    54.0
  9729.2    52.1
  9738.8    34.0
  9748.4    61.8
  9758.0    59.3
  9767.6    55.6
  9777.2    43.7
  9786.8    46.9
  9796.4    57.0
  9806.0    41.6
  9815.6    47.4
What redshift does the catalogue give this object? 0.115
